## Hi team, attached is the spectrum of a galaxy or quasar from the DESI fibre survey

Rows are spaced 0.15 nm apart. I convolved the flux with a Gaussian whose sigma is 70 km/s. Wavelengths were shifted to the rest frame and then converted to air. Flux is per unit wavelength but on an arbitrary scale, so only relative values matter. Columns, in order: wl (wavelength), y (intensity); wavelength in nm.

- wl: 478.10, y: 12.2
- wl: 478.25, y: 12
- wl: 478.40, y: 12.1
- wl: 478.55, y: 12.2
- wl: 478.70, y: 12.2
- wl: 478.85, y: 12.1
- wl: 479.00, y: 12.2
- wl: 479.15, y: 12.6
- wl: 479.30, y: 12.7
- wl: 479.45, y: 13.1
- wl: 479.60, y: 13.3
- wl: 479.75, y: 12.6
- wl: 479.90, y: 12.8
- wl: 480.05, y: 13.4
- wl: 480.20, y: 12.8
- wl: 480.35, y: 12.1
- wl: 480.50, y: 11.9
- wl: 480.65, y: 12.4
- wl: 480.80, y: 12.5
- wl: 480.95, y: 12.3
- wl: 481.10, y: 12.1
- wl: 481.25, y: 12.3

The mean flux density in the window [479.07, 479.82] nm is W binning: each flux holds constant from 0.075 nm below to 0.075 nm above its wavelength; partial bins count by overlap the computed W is 12.9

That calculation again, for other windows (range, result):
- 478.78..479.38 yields 12.4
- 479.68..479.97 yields 12.7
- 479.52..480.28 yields 13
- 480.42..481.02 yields 12.3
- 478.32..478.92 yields 12.1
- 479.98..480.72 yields 12.5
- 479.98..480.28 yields 13.1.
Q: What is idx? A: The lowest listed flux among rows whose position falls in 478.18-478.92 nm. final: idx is 12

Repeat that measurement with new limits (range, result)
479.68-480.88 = 11.9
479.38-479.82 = 12.6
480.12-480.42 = 12.1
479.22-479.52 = 12.7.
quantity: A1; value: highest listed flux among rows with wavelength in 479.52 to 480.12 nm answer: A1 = 13.4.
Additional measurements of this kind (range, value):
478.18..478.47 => 12.1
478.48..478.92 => 12.2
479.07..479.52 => 13.1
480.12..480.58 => 12.8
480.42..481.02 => 12.5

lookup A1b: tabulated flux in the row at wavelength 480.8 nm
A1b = 12.5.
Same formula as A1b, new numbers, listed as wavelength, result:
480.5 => 11.9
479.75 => 12.6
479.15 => 12.6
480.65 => 12.4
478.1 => 12.2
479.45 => 13.1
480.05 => 13.4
